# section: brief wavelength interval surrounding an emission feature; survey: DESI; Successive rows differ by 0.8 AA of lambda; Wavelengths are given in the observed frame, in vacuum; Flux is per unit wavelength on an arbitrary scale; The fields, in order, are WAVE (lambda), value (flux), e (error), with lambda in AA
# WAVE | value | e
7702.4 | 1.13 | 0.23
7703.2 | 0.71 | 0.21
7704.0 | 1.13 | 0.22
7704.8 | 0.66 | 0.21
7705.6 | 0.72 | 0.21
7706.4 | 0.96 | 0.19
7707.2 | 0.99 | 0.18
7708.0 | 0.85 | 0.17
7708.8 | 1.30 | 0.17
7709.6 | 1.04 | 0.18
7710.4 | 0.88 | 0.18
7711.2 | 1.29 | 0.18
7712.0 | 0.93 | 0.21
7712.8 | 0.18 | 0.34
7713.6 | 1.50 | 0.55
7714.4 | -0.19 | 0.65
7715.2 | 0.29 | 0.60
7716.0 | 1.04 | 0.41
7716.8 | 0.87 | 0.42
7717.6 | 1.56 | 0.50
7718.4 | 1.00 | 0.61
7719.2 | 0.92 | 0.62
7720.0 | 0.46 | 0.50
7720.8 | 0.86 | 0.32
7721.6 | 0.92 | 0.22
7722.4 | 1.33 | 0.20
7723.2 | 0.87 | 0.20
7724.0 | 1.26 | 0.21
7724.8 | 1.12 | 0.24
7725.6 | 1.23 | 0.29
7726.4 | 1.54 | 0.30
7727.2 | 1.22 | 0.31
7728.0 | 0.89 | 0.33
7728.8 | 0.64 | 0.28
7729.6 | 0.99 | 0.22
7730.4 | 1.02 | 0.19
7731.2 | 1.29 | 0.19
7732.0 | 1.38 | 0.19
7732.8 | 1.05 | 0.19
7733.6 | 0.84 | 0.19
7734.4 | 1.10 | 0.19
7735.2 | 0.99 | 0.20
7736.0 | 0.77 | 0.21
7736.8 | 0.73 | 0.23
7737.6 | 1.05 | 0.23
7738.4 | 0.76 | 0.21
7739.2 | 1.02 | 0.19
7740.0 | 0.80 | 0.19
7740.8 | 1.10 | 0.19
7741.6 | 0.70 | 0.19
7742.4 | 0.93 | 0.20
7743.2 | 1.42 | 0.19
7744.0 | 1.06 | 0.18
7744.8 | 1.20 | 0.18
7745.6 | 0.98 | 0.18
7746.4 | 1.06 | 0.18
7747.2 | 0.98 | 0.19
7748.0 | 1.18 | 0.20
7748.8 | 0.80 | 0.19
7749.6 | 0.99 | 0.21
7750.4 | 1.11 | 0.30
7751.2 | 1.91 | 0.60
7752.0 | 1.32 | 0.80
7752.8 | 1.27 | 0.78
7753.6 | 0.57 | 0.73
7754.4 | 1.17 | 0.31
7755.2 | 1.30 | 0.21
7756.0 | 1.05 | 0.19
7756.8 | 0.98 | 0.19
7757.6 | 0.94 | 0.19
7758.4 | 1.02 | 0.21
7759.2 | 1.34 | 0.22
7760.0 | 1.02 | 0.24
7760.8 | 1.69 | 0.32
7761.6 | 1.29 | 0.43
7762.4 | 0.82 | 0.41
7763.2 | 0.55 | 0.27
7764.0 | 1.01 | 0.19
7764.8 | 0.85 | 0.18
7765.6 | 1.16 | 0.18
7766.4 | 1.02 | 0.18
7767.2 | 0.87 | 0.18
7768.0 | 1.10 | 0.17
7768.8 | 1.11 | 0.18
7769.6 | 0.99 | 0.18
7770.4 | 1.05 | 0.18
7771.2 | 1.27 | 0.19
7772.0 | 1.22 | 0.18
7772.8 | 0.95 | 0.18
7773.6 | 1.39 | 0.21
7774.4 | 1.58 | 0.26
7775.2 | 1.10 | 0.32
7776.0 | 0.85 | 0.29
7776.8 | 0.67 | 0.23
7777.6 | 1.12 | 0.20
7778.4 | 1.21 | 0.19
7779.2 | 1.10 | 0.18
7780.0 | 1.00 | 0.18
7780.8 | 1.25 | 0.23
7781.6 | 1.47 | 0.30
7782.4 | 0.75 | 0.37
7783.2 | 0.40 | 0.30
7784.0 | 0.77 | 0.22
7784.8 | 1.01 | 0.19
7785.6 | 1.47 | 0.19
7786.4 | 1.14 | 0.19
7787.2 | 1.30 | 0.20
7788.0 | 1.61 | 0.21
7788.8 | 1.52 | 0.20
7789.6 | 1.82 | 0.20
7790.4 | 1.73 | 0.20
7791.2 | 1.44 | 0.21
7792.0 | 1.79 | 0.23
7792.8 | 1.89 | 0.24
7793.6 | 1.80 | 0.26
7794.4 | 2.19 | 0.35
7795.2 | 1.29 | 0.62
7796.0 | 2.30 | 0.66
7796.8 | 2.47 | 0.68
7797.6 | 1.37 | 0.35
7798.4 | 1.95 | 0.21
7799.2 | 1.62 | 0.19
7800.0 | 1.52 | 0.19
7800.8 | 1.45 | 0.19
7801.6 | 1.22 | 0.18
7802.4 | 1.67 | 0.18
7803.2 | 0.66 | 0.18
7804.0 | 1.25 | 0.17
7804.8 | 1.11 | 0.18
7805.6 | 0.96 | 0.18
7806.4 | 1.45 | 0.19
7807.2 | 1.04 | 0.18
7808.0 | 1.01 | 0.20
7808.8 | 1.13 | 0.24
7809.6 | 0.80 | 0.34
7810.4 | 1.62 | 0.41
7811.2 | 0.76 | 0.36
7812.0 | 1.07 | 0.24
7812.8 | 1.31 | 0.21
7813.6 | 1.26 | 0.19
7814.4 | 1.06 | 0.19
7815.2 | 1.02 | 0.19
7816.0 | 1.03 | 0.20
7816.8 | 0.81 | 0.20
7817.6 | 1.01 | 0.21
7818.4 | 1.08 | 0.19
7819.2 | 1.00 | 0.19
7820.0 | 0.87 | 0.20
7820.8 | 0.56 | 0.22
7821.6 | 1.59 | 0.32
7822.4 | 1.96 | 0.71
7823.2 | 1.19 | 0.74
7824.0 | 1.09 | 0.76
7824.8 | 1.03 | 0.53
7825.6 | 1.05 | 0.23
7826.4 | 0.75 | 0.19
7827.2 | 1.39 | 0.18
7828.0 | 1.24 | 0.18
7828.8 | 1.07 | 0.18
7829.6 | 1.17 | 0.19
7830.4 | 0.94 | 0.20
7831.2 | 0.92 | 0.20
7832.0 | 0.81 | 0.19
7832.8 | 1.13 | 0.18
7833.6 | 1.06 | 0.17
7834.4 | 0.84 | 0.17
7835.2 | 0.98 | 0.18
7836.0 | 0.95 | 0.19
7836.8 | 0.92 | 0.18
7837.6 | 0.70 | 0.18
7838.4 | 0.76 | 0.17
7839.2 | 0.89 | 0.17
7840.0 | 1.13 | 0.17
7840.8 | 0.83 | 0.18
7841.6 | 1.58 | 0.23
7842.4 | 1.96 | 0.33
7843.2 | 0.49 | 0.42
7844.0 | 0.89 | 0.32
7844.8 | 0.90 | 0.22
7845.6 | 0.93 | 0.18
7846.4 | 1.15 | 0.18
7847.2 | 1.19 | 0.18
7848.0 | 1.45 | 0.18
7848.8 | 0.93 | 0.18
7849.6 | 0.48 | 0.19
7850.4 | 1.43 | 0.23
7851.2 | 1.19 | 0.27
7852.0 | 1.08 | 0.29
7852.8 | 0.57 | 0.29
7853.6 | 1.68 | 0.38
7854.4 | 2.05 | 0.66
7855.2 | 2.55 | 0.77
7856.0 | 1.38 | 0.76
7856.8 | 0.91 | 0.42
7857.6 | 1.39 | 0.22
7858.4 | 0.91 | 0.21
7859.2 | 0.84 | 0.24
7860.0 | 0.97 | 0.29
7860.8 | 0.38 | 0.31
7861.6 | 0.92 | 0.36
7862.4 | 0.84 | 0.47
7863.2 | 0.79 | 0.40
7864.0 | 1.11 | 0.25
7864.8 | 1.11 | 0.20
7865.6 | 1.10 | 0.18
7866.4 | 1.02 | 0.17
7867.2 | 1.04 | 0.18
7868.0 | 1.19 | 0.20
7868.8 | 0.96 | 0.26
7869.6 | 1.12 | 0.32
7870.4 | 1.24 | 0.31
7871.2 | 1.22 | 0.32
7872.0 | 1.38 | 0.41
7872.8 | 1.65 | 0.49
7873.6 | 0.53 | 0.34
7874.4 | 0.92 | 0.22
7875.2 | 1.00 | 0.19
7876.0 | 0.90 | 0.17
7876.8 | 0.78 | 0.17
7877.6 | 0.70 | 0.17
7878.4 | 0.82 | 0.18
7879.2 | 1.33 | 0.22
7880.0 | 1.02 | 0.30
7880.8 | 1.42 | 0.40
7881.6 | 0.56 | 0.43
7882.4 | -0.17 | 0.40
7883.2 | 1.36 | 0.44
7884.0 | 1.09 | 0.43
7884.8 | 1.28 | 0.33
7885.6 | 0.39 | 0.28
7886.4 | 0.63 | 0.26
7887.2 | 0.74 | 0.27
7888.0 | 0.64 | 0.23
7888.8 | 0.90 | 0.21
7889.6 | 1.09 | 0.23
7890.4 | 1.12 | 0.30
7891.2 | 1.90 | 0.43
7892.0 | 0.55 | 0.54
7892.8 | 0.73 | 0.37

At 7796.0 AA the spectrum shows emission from H-beta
